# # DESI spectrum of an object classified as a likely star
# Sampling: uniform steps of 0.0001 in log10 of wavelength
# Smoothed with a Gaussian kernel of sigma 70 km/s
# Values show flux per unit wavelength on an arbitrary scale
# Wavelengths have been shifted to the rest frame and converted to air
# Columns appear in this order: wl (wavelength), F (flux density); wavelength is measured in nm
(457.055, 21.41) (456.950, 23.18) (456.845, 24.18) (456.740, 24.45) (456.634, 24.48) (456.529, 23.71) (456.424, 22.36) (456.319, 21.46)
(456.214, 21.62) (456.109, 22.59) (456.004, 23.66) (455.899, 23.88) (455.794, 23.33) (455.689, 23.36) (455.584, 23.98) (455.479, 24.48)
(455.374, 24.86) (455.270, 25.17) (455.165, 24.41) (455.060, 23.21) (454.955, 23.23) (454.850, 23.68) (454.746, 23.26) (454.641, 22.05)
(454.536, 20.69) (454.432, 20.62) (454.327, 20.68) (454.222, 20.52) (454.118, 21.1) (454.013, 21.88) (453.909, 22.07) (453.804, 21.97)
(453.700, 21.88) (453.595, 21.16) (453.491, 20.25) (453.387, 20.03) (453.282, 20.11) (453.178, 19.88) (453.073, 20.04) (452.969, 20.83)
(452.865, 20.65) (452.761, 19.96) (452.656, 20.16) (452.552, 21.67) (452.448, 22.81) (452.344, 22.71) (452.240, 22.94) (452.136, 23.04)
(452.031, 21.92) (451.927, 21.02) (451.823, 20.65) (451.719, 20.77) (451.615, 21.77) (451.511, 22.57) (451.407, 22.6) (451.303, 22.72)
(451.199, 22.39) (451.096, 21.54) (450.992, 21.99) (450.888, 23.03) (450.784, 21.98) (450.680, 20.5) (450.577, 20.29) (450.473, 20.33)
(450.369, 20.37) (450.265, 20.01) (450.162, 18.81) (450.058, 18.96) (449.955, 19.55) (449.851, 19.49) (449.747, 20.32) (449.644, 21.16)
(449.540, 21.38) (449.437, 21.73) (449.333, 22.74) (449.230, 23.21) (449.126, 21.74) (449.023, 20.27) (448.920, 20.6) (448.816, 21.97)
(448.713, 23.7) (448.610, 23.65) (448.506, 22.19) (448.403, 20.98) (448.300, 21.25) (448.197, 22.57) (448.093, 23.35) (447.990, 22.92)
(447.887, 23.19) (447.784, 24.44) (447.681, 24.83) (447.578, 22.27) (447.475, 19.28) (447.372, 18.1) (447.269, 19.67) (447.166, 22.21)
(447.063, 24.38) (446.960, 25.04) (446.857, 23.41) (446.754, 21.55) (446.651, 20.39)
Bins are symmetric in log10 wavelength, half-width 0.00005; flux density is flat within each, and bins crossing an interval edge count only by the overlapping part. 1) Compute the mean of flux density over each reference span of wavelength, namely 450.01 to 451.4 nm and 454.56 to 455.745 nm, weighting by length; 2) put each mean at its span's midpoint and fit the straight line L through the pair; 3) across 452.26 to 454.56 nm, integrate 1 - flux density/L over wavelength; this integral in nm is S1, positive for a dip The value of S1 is 0.17 nm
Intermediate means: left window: 21.1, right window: 23.7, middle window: 21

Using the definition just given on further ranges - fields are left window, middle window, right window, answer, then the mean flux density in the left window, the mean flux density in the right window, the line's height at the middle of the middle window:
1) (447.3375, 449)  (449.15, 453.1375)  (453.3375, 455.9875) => 0.19 nm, 22.2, 22.5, 22.3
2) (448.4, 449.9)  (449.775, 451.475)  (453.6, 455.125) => 0.07 nm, 21.7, 21.9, 21.8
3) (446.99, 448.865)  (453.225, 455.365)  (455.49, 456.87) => 0.11 nm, 22.3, 23.3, 23.1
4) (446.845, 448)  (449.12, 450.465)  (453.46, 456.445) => 0.11 nm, 22.4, 22.6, 22.5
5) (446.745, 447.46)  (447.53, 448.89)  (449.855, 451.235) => -0.08 nm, 21.9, 20.7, 21.5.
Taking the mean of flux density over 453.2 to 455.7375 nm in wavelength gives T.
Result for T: 22.3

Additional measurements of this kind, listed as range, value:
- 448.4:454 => 21.3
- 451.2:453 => 21.7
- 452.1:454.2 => 21.2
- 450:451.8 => 21.2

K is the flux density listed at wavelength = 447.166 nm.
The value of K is 22.21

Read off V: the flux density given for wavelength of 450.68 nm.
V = 20.5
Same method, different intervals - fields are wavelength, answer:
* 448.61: 23.65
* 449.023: 20.27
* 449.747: 20.32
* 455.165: 24.41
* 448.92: 20.6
